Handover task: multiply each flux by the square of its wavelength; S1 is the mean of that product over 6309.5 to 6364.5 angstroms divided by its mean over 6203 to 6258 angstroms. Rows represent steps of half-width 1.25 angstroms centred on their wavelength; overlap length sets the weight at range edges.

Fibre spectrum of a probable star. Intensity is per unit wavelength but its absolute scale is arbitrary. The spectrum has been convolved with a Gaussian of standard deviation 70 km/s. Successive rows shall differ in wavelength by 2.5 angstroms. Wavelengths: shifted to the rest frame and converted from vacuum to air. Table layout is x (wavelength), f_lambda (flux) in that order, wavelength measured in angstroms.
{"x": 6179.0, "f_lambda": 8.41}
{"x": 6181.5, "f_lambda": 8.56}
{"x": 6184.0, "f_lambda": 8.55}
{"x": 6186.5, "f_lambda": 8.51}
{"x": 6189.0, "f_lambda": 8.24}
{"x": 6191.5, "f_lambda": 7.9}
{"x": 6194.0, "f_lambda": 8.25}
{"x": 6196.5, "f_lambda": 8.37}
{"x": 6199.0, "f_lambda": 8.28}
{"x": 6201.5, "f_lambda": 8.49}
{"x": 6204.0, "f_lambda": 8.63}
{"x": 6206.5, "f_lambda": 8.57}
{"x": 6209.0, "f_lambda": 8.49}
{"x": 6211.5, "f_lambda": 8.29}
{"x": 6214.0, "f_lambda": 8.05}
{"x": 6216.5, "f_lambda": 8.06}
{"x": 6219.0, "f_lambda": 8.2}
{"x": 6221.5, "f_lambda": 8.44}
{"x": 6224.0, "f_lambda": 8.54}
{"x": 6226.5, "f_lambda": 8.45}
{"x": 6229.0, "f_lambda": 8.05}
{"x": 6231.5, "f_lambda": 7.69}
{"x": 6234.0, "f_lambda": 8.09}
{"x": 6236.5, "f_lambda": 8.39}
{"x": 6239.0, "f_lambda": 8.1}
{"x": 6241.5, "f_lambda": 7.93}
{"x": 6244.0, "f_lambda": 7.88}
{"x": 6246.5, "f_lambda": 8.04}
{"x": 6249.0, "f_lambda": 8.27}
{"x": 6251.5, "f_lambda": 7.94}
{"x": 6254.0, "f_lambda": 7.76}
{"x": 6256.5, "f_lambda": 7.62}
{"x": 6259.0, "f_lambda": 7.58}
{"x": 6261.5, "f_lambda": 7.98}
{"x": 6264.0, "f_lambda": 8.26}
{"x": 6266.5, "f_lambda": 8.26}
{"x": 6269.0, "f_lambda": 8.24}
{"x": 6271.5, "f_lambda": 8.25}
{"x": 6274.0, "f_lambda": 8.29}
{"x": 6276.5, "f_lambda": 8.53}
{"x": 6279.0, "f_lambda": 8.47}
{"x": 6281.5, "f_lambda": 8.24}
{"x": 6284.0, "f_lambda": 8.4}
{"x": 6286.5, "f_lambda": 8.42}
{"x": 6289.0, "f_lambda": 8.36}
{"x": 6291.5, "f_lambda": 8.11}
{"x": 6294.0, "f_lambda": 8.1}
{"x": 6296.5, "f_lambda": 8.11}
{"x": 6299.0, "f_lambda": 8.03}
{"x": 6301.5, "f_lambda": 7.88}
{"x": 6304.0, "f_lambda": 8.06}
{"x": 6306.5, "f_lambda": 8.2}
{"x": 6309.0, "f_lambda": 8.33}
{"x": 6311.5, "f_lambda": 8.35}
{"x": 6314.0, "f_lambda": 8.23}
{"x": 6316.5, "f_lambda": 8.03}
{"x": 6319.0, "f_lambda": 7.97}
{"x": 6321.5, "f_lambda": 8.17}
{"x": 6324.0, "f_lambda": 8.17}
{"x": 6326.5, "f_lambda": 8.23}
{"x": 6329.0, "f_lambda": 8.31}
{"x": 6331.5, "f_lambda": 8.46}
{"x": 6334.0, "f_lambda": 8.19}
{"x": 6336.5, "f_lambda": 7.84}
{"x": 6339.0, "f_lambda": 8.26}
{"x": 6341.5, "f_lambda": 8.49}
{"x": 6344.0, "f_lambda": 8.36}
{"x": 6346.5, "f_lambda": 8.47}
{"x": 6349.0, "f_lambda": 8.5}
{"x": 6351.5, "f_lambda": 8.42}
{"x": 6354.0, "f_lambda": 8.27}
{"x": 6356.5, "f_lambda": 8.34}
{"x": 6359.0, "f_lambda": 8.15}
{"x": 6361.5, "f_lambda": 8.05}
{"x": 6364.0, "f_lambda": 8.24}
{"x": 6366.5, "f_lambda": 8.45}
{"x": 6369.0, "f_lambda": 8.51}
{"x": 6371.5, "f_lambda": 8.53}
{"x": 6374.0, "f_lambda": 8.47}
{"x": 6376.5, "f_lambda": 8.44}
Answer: 1.05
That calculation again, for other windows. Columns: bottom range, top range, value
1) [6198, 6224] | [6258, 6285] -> 1.00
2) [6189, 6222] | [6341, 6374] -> 1.06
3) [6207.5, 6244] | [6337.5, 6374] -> 1.06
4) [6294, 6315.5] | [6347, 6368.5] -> 1.04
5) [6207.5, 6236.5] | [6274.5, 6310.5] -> 1.02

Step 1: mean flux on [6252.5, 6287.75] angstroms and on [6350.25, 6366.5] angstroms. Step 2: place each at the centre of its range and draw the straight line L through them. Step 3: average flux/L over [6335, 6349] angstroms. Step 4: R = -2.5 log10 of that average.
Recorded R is -0.01 mag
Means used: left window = 8.16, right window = 8.26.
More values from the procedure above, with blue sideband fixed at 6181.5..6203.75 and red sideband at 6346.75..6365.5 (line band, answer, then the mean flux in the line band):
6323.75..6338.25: 0.01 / 8.2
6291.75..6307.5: 0.03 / 8.06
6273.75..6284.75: -0.01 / 8.39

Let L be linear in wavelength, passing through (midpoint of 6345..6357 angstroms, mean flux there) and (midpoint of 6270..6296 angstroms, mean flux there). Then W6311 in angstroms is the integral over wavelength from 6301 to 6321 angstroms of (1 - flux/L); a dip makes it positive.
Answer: 0.5 angstroms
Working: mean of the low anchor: 8.31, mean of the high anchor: 8.4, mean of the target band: 8.14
